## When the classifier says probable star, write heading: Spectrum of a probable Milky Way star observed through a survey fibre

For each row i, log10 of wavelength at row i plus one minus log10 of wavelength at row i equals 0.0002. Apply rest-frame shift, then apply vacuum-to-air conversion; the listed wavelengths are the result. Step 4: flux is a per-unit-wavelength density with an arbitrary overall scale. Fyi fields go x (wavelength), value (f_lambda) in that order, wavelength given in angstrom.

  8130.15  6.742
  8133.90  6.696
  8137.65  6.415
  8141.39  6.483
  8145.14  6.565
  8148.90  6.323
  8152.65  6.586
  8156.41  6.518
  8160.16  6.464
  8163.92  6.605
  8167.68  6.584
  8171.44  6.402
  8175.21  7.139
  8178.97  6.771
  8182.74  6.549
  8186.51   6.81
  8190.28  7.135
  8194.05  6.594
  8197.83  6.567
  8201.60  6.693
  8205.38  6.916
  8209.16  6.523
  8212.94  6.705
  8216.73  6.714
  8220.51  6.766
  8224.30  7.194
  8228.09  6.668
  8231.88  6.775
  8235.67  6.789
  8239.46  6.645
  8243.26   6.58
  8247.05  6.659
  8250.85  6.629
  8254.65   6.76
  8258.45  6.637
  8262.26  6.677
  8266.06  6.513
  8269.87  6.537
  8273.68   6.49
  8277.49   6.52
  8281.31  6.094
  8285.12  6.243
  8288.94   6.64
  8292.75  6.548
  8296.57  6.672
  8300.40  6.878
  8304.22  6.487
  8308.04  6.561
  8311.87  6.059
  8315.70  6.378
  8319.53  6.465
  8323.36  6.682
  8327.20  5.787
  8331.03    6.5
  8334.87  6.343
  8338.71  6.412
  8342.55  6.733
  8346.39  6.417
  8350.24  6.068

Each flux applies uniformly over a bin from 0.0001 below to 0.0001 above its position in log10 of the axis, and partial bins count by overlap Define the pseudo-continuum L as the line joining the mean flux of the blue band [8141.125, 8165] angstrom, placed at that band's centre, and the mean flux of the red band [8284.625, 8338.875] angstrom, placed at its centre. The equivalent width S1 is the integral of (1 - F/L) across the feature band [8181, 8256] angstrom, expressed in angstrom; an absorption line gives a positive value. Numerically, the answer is -2.92 angstrom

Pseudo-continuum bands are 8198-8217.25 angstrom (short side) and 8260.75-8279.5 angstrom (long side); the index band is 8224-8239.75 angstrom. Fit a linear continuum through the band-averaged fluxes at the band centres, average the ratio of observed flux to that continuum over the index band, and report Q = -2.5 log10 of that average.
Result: -0.026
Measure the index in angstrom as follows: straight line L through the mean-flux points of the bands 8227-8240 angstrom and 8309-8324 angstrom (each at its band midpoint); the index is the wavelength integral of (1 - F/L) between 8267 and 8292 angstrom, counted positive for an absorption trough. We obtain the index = 0.41 angstrom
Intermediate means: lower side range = 6.73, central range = 6.43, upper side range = 6.38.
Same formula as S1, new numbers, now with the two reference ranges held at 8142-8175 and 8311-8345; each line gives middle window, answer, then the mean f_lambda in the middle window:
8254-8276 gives -0.5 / 6.59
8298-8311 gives -0.4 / 6.59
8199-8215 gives -0.5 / 6.7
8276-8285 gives 0.2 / 6.28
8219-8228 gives -0.6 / 6.92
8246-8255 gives -0.3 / 6.67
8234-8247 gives -0.4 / 6.67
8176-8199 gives -0.9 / 6.76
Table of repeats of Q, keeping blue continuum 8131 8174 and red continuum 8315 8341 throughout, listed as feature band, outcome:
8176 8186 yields -0.038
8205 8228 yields -0.051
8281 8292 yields 0.003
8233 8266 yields -0.038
